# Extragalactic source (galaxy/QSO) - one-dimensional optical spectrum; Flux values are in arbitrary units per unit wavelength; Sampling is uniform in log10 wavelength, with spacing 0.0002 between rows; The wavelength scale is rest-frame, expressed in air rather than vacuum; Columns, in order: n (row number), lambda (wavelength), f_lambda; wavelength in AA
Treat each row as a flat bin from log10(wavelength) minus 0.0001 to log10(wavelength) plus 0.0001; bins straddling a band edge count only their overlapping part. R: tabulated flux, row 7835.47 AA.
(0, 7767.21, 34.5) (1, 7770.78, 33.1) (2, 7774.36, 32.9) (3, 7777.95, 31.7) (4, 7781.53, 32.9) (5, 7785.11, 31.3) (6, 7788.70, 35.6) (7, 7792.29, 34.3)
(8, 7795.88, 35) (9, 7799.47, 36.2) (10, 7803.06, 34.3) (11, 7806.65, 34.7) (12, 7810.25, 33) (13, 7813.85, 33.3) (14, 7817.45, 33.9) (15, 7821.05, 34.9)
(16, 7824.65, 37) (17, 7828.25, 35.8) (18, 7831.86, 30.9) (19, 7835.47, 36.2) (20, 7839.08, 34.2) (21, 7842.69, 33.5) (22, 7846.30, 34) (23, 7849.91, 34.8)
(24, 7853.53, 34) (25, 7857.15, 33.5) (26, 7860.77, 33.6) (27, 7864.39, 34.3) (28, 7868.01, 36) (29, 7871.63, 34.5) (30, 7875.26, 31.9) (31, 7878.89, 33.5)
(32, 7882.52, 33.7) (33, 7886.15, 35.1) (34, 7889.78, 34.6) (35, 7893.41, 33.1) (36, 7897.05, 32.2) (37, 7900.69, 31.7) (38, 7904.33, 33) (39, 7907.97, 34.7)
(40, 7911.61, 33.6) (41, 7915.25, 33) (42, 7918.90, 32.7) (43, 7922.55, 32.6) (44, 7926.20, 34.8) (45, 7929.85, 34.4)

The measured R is 36.2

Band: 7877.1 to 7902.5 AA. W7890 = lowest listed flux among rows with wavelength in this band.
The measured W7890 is 31.7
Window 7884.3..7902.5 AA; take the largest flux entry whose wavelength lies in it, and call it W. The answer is 35.1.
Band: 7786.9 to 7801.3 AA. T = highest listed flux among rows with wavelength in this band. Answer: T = 36.2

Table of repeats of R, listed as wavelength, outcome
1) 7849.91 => 34.8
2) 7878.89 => 33.5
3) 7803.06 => 34.3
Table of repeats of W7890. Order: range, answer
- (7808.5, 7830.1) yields 33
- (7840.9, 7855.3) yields 33.5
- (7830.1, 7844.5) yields 30.9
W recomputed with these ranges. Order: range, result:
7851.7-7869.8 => 36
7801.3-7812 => 34.7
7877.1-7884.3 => 33.7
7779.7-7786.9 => 32.9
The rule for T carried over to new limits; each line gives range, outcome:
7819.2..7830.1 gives 37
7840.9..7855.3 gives 34.8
